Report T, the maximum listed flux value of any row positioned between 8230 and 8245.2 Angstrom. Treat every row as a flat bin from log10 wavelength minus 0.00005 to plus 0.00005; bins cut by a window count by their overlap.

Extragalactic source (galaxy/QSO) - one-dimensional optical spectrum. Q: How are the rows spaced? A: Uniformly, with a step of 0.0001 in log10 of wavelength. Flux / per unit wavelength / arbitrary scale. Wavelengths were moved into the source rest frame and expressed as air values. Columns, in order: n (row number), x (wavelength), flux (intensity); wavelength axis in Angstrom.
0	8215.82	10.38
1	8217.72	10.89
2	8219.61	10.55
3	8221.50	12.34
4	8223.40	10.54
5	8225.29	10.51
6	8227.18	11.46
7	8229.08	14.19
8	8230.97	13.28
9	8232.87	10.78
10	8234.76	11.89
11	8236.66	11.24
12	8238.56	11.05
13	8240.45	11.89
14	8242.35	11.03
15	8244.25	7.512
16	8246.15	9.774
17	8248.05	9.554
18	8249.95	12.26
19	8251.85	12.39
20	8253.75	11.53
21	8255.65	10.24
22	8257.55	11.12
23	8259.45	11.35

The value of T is 13.28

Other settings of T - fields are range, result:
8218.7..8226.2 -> 12.34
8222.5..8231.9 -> 14.19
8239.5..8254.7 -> 12.39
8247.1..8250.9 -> 12.26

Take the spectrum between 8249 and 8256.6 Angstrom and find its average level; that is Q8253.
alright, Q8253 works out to 11.6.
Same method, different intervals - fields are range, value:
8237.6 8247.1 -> 10.2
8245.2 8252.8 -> 11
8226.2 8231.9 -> 13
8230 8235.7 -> 12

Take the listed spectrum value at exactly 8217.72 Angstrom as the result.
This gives 10.89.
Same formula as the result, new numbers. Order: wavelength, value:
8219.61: 10.55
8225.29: 10.51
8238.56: 11.05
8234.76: 11.89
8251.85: 12.39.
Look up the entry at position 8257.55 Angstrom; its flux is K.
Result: 11.12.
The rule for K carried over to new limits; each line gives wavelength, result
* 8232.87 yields 10.78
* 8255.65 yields 10.24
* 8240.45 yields 11.89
